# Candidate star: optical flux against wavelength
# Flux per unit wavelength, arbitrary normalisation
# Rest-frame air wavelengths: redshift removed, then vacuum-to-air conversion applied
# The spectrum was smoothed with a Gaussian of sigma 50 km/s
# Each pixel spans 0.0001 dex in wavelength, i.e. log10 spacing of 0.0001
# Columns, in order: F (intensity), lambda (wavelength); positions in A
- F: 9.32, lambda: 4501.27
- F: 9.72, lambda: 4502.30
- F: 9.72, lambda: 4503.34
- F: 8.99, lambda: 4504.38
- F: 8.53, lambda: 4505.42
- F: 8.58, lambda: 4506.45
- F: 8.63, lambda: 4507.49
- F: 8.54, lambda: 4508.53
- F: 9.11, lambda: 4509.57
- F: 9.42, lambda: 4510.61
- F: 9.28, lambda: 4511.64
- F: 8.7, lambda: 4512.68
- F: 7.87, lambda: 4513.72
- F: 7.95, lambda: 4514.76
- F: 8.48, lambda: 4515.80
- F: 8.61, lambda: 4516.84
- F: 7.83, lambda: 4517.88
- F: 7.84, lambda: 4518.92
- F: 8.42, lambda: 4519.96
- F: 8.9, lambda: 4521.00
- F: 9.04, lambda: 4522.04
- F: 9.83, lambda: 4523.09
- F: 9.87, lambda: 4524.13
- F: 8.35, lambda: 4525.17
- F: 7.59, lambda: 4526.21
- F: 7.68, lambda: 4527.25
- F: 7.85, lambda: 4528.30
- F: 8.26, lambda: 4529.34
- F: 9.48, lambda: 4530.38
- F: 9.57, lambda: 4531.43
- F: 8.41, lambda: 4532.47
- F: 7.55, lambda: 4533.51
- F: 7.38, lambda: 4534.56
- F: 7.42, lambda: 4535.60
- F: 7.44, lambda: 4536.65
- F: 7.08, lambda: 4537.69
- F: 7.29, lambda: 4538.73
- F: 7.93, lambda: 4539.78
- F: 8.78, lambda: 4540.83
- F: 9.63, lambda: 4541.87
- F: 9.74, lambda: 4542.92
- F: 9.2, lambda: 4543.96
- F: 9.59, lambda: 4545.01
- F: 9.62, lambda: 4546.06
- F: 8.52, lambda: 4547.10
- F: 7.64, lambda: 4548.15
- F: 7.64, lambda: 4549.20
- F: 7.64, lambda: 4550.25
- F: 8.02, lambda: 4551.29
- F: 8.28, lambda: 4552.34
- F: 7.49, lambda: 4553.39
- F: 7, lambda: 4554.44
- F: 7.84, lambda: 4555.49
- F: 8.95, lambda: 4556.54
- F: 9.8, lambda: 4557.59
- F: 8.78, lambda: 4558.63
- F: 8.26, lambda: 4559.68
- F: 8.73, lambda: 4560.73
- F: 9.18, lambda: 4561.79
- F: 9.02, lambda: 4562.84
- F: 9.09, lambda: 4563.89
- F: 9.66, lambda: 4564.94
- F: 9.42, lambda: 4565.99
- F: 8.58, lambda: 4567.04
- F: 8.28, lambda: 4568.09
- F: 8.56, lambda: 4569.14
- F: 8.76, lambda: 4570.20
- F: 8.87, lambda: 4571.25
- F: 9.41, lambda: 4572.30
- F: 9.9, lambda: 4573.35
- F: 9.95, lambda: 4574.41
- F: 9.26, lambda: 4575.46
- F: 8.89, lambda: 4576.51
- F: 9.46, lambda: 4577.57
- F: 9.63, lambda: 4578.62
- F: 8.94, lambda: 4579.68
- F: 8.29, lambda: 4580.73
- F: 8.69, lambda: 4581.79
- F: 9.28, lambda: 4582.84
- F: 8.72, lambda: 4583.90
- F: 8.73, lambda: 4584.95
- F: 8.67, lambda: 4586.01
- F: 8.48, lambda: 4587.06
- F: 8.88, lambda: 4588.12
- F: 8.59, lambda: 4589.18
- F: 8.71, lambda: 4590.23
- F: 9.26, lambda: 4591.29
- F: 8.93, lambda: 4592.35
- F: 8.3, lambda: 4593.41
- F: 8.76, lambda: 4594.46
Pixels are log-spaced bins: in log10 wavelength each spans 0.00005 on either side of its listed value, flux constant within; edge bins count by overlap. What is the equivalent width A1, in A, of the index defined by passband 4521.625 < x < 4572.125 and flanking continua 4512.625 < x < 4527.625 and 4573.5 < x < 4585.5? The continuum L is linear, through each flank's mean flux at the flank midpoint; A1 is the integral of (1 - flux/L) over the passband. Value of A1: 1.3 A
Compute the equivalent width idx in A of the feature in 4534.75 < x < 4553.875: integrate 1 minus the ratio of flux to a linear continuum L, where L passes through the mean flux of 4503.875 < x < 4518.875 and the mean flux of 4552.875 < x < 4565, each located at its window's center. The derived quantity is 0.8 A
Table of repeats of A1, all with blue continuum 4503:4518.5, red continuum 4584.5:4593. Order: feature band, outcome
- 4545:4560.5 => 0.7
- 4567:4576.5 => -0.4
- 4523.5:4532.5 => 0.1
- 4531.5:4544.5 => 0.7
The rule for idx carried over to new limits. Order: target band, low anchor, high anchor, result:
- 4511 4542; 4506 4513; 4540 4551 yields 1.8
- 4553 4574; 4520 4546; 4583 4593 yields -0.3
